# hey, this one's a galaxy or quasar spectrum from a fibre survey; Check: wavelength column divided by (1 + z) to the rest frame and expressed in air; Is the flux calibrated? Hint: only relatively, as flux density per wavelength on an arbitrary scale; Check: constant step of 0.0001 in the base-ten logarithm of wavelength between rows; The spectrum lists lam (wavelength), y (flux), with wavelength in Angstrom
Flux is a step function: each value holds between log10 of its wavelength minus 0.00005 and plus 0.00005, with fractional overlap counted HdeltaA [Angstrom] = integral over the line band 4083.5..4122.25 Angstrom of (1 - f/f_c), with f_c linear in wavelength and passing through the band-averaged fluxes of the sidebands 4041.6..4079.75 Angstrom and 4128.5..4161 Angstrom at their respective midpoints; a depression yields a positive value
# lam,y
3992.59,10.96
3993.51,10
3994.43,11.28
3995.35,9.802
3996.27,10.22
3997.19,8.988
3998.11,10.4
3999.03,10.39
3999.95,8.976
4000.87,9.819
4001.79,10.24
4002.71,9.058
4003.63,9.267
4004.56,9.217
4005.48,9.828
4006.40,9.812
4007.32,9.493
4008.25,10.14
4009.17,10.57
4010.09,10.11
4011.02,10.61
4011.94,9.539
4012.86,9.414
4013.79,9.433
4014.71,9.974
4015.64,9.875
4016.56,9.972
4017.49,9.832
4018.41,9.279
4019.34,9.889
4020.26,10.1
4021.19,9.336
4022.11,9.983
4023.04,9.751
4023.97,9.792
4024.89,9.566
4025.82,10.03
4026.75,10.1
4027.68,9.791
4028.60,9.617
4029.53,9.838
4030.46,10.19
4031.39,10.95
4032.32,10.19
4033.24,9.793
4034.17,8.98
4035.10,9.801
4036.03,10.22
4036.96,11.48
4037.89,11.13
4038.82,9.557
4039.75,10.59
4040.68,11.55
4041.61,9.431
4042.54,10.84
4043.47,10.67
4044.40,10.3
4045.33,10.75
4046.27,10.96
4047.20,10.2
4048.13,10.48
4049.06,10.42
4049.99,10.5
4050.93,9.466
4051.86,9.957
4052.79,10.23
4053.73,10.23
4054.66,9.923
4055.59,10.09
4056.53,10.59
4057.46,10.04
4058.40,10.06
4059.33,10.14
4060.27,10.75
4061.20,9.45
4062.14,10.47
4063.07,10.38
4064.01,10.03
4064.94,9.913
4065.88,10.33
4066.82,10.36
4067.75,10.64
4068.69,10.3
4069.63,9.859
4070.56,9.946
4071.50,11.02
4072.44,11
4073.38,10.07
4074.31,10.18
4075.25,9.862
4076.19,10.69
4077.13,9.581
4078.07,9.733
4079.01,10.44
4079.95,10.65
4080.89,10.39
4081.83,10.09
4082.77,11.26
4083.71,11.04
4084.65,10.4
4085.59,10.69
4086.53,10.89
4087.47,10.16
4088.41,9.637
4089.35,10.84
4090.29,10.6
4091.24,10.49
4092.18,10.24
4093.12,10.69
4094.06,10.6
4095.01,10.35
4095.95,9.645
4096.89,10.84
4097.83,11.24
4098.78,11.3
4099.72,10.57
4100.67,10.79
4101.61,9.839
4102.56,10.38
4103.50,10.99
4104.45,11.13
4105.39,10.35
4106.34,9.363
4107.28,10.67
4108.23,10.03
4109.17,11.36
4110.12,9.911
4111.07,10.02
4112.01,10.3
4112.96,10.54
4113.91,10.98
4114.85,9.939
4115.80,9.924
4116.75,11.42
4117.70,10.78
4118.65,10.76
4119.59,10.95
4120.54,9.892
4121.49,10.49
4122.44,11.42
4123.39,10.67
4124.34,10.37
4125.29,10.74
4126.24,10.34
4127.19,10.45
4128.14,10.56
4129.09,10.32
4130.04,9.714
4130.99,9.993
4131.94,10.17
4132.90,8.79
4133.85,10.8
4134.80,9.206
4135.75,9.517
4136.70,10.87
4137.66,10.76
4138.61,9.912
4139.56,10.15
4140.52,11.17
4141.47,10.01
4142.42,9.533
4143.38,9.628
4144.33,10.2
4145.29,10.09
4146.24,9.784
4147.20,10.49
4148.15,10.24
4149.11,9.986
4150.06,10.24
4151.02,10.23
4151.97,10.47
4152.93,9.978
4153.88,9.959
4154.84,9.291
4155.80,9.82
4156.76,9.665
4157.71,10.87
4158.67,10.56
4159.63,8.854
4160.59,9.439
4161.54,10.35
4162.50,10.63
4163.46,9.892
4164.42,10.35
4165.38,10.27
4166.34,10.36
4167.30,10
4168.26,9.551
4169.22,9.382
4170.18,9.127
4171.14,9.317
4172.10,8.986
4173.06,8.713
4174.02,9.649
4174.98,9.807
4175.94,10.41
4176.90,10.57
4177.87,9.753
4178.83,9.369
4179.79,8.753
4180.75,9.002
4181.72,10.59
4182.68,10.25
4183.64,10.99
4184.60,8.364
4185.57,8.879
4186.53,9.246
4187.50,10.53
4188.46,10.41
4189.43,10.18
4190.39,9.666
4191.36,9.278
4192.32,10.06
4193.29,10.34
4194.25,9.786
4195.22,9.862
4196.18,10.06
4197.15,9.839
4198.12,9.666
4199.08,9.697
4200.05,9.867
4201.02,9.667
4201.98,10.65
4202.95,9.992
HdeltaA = -1.43 Angstrom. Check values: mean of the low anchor 10.3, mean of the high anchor 10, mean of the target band 10.5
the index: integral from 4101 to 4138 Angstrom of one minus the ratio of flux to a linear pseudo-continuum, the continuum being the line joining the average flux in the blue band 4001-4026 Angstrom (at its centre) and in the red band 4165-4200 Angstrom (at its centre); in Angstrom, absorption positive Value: -2.4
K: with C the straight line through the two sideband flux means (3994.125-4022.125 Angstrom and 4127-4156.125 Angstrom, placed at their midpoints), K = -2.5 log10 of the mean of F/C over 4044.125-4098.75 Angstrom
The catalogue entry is -0.04 mag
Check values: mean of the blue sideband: 9.83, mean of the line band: 10.4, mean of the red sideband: 10.1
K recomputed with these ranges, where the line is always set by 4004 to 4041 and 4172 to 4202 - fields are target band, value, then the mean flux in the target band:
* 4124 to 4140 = -0.03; 10.2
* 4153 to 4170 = -0.01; 9.94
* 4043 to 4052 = -0.05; 10.4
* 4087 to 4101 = -0.07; 10.5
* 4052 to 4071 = -0.03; 10.2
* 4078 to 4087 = -0.07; 10.6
